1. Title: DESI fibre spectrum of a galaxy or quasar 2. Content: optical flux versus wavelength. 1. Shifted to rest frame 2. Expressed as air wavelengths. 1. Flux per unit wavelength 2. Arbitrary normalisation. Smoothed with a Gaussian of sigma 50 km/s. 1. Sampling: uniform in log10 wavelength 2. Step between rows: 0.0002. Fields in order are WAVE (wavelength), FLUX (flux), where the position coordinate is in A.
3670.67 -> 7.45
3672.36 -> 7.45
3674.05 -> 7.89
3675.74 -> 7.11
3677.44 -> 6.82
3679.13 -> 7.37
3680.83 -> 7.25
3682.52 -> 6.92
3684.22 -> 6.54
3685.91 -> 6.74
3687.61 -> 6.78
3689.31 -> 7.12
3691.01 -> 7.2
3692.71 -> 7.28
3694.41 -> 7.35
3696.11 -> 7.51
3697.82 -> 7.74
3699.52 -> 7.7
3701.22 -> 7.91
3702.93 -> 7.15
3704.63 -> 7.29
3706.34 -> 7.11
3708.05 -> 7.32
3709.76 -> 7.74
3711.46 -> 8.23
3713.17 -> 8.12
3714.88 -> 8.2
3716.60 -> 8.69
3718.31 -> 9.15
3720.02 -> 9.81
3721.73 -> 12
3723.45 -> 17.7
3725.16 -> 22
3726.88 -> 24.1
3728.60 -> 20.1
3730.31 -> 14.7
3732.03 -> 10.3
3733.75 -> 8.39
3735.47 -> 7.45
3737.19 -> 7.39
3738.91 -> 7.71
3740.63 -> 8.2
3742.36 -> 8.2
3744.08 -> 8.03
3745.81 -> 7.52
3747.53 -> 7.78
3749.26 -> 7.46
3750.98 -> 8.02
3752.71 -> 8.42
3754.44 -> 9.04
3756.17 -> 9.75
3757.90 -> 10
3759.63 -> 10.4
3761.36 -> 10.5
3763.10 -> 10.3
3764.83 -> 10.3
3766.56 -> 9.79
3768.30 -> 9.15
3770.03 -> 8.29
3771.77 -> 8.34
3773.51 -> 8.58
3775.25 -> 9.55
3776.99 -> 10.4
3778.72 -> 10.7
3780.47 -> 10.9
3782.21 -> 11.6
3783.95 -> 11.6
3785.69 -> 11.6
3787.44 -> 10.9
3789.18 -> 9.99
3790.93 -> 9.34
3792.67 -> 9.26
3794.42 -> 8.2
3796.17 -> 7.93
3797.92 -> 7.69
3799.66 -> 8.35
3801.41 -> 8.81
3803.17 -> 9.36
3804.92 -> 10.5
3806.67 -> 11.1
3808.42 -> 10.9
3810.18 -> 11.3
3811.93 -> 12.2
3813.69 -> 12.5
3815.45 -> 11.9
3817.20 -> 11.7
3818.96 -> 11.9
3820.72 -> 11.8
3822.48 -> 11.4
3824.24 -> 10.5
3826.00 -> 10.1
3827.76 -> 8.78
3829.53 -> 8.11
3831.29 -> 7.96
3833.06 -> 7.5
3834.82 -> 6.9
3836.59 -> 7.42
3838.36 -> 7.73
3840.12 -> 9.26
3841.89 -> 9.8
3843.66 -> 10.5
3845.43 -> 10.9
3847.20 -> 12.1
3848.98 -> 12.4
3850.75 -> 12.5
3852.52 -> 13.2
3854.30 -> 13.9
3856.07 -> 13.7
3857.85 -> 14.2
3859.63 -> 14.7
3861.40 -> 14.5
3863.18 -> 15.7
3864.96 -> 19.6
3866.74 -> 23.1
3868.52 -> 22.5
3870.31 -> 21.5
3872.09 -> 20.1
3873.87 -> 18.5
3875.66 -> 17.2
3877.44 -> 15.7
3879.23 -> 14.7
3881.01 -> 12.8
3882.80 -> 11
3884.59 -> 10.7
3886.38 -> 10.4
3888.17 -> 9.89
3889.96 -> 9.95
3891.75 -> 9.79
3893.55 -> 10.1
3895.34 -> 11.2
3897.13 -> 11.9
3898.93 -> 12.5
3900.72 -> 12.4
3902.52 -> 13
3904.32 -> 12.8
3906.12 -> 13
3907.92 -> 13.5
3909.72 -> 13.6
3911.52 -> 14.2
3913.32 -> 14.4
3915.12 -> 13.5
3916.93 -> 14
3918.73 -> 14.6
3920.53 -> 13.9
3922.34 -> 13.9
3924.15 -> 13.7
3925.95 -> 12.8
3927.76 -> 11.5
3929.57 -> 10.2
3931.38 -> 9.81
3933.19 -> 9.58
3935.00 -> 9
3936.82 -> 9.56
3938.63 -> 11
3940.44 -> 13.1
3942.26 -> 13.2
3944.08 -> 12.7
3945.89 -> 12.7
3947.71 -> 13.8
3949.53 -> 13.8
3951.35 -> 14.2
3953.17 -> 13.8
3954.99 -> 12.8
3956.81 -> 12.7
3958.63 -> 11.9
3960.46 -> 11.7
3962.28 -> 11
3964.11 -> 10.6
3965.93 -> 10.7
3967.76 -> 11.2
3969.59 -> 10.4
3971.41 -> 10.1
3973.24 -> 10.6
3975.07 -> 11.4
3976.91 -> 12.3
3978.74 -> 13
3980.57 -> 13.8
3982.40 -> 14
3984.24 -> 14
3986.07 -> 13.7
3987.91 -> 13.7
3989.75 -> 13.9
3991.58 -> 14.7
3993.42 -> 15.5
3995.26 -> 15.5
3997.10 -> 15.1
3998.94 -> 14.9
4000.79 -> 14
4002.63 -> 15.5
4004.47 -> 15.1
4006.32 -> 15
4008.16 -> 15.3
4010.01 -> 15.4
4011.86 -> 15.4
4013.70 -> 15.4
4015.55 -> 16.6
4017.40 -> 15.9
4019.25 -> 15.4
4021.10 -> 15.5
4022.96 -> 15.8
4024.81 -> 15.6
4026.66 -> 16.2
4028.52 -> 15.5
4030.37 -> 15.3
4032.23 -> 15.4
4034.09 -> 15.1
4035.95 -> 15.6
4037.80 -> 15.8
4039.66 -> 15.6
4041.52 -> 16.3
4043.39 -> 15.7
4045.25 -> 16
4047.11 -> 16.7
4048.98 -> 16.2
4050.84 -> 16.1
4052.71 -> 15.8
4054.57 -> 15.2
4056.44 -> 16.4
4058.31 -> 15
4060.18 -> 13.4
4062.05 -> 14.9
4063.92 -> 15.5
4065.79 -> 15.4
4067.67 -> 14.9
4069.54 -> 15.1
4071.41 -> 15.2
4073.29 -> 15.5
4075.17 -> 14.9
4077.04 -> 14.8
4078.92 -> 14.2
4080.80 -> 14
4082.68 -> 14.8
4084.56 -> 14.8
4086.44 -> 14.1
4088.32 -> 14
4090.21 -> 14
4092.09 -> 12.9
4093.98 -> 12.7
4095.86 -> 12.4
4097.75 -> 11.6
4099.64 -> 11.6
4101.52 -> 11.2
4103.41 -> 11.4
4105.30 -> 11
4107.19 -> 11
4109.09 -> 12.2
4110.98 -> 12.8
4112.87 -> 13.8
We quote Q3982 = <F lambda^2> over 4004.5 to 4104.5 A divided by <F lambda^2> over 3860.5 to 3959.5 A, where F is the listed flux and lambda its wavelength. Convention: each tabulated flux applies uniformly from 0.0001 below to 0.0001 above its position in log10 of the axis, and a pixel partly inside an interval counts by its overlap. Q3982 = 1.19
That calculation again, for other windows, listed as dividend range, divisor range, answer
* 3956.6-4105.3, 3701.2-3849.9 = 1.62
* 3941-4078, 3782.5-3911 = 1.30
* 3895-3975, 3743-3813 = 1.39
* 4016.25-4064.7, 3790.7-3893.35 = 1.43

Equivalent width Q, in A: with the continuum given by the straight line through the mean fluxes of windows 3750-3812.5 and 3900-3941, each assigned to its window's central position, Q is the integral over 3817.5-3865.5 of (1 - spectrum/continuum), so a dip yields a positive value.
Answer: -1.5 A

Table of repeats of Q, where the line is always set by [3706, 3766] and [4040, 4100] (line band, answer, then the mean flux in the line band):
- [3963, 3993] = 2.4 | 12.4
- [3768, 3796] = 2.7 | 9.87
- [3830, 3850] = 4.1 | 9.32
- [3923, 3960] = 2.6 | 12.1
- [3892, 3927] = -1.2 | 13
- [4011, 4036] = -2.7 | 15.6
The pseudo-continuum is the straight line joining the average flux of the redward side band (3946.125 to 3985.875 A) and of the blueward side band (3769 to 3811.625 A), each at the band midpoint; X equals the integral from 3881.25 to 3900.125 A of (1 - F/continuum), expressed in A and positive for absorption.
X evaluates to 0.7 A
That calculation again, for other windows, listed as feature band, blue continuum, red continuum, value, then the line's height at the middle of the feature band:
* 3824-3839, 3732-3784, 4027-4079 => 3.41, 10.7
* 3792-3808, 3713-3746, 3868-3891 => 4.91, 13.1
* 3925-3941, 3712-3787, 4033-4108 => 2.56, 12.7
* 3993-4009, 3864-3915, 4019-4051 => 0.34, 15.4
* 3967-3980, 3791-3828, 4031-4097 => 1.91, 13.3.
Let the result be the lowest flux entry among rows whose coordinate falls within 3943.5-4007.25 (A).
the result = 10.1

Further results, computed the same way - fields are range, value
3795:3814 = 7.69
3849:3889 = 9.89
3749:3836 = 6.9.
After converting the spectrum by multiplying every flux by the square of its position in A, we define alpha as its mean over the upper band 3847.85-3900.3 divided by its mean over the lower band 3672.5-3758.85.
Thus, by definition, 1.7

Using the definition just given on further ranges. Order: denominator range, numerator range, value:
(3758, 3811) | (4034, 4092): 1.77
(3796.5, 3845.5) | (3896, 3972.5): 1.33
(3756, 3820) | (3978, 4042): 1.67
